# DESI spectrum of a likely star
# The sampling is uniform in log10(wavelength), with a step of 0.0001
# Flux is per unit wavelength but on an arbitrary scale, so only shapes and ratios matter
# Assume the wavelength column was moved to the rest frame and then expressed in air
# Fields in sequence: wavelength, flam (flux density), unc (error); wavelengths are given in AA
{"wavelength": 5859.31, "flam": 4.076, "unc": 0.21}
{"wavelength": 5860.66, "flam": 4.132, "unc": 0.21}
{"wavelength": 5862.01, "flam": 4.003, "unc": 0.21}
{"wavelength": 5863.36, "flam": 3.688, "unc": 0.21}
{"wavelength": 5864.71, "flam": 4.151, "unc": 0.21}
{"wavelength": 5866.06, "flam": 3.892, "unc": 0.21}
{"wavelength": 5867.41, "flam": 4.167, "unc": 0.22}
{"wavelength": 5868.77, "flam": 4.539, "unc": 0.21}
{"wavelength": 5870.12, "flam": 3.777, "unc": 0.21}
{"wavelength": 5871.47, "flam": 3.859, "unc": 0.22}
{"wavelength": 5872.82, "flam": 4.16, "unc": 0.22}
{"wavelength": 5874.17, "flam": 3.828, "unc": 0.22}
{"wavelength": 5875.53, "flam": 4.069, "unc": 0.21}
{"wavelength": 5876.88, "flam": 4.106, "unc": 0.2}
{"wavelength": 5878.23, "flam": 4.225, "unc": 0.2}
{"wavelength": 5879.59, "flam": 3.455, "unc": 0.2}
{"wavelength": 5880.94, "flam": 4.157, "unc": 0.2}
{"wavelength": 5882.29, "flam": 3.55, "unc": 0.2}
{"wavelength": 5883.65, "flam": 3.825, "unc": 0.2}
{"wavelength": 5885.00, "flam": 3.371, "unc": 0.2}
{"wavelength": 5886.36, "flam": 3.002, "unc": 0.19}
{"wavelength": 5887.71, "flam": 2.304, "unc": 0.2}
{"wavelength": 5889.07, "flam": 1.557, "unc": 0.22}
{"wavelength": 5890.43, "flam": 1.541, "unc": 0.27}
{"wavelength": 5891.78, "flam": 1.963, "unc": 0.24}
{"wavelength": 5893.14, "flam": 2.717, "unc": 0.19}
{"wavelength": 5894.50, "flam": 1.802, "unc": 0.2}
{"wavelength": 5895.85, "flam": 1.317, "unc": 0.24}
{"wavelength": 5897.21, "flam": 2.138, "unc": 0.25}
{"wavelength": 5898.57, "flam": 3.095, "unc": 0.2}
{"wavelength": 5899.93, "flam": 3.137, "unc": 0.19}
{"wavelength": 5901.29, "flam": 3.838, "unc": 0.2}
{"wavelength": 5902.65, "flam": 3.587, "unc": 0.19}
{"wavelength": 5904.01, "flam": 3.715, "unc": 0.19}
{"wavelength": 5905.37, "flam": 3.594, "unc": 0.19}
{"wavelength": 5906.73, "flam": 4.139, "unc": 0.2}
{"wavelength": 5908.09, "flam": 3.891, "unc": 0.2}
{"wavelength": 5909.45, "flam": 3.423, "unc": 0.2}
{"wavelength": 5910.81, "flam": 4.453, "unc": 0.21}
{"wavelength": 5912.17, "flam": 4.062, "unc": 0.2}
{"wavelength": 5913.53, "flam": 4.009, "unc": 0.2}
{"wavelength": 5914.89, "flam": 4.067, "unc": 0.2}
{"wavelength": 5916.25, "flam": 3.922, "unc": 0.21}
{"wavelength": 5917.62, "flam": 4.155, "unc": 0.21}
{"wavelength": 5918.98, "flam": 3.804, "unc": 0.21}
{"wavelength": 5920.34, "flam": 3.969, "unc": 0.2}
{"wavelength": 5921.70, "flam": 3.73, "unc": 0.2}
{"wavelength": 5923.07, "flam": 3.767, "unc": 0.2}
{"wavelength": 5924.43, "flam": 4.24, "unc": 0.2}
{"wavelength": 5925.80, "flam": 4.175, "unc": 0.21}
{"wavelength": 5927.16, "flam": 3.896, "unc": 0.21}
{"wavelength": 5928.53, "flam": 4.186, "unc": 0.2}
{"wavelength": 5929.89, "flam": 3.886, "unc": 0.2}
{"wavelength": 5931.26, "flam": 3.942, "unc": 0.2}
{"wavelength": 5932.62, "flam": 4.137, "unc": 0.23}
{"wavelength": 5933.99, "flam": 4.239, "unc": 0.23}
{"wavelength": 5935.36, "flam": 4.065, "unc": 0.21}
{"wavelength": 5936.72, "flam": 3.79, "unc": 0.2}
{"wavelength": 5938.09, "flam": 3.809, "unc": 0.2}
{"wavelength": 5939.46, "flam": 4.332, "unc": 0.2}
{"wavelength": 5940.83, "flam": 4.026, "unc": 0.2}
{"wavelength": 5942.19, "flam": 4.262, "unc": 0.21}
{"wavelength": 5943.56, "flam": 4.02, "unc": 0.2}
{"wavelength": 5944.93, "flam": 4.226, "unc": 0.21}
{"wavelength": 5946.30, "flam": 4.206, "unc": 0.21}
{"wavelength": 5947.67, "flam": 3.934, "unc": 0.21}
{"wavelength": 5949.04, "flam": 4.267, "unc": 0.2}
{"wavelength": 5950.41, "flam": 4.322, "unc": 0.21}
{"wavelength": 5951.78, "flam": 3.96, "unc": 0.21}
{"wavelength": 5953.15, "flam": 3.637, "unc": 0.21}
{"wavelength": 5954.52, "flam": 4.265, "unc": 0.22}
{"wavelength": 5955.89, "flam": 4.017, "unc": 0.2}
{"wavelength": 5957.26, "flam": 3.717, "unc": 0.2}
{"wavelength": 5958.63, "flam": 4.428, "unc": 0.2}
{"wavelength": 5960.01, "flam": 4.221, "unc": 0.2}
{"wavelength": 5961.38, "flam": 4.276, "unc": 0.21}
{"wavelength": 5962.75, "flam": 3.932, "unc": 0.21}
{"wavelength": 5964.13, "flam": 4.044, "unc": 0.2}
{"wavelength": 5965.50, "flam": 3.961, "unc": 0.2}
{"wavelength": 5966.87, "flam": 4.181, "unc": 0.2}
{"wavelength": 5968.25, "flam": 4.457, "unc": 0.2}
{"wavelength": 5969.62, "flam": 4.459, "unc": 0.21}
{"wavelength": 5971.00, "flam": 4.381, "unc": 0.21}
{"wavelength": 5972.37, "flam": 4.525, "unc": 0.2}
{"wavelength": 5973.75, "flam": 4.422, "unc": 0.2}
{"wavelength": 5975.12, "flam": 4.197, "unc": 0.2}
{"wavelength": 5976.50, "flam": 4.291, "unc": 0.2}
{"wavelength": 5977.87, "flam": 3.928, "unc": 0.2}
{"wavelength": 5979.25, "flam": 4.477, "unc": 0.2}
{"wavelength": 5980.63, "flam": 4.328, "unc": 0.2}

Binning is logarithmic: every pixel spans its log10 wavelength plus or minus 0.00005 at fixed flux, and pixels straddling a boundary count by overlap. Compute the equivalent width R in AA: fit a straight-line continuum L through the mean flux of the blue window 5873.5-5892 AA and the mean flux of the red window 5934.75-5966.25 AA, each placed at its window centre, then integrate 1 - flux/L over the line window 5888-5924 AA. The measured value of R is 2.7 AA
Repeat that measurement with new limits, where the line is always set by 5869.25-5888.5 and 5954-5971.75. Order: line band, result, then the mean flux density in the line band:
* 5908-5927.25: -0.29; 3.98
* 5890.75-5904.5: 4.04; 2.69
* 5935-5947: -0.09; 4.08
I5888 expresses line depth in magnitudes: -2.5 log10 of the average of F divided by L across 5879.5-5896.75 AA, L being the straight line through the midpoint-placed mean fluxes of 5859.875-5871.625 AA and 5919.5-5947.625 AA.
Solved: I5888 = 0.466 mag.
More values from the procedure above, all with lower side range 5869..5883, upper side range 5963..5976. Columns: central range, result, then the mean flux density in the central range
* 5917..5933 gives 0.03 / 3.99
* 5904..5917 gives 0.03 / 3.94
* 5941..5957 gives 0.03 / 4.09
